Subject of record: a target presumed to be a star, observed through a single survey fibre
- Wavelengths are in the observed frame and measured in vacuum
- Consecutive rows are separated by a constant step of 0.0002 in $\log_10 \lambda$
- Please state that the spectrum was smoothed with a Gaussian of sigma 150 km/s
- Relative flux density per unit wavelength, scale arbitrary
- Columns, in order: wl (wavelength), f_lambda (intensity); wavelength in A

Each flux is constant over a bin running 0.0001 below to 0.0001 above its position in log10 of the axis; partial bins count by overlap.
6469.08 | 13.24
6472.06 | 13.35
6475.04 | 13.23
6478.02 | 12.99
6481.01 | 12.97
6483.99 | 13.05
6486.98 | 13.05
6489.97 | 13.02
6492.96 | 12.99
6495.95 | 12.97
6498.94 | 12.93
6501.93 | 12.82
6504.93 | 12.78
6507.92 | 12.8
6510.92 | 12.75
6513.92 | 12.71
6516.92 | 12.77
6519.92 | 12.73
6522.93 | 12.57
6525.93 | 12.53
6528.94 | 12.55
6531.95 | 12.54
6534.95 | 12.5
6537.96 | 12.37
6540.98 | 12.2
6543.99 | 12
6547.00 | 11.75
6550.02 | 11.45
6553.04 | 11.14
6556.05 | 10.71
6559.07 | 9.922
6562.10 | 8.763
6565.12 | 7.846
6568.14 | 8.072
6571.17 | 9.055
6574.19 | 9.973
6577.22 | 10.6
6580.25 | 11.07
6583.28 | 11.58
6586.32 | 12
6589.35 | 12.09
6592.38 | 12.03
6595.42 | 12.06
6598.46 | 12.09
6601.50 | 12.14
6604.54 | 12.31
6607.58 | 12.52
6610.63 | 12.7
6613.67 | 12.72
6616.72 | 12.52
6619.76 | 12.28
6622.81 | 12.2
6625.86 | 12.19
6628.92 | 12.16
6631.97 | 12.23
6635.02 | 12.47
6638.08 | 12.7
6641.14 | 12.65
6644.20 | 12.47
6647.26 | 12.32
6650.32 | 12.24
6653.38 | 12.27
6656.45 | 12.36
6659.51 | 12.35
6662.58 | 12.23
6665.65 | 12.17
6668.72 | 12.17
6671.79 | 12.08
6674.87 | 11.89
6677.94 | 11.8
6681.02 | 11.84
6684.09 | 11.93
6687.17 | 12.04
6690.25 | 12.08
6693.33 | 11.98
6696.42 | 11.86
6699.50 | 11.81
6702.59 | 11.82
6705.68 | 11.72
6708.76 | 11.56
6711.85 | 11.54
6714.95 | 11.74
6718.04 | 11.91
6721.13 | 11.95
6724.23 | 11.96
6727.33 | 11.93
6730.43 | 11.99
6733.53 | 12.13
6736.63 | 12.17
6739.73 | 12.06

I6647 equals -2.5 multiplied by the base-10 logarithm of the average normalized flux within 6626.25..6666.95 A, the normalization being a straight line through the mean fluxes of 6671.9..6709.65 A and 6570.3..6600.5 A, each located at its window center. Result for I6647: -0.06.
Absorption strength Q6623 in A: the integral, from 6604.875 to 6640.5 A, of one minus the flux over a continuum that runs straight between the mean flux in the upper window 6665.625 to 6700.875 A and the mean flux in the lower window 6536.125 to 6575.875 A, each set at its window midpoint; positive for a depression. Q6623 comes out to -3.81 A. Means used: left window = 10.4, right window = 12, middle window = 12.4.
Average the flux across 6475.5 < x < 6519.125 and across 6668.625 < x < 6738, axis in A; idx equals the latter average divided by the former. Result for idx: 0.92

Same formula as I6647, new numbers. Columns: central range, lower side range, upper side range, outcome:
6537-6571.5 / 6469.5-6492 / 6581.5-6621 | 0.20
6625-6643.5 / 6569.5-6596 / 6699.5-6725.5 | -0.09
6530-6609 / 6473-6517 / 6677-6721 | 0.12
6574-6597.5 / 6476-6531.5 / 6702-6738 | 0.09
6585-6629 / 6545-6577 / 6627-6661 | -0.09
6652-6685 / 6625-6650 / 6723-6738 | 0.02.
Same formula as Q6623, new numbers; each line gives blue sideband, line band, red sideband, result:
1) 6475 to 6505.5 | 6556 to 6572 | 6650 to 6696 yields 4.7 A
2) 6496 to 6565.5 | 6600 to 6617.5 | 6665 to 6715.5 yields -0.8 A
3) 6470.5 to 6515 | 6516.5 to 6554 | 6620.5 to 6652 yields 1.6 A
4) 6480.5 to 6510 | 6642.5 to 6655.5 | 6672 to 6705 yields -0.2 A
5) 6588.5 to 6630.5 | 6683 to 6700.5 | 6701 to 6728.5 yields -0.1 A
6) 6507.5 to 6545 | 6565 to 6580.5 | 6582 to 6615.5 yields 3.6 A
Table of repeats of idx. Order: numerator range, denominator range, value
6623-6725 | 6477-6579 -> 1.02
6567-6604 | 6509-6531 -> 0.88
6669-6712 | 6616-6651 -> 0.96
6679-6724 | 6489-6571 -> 1.00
